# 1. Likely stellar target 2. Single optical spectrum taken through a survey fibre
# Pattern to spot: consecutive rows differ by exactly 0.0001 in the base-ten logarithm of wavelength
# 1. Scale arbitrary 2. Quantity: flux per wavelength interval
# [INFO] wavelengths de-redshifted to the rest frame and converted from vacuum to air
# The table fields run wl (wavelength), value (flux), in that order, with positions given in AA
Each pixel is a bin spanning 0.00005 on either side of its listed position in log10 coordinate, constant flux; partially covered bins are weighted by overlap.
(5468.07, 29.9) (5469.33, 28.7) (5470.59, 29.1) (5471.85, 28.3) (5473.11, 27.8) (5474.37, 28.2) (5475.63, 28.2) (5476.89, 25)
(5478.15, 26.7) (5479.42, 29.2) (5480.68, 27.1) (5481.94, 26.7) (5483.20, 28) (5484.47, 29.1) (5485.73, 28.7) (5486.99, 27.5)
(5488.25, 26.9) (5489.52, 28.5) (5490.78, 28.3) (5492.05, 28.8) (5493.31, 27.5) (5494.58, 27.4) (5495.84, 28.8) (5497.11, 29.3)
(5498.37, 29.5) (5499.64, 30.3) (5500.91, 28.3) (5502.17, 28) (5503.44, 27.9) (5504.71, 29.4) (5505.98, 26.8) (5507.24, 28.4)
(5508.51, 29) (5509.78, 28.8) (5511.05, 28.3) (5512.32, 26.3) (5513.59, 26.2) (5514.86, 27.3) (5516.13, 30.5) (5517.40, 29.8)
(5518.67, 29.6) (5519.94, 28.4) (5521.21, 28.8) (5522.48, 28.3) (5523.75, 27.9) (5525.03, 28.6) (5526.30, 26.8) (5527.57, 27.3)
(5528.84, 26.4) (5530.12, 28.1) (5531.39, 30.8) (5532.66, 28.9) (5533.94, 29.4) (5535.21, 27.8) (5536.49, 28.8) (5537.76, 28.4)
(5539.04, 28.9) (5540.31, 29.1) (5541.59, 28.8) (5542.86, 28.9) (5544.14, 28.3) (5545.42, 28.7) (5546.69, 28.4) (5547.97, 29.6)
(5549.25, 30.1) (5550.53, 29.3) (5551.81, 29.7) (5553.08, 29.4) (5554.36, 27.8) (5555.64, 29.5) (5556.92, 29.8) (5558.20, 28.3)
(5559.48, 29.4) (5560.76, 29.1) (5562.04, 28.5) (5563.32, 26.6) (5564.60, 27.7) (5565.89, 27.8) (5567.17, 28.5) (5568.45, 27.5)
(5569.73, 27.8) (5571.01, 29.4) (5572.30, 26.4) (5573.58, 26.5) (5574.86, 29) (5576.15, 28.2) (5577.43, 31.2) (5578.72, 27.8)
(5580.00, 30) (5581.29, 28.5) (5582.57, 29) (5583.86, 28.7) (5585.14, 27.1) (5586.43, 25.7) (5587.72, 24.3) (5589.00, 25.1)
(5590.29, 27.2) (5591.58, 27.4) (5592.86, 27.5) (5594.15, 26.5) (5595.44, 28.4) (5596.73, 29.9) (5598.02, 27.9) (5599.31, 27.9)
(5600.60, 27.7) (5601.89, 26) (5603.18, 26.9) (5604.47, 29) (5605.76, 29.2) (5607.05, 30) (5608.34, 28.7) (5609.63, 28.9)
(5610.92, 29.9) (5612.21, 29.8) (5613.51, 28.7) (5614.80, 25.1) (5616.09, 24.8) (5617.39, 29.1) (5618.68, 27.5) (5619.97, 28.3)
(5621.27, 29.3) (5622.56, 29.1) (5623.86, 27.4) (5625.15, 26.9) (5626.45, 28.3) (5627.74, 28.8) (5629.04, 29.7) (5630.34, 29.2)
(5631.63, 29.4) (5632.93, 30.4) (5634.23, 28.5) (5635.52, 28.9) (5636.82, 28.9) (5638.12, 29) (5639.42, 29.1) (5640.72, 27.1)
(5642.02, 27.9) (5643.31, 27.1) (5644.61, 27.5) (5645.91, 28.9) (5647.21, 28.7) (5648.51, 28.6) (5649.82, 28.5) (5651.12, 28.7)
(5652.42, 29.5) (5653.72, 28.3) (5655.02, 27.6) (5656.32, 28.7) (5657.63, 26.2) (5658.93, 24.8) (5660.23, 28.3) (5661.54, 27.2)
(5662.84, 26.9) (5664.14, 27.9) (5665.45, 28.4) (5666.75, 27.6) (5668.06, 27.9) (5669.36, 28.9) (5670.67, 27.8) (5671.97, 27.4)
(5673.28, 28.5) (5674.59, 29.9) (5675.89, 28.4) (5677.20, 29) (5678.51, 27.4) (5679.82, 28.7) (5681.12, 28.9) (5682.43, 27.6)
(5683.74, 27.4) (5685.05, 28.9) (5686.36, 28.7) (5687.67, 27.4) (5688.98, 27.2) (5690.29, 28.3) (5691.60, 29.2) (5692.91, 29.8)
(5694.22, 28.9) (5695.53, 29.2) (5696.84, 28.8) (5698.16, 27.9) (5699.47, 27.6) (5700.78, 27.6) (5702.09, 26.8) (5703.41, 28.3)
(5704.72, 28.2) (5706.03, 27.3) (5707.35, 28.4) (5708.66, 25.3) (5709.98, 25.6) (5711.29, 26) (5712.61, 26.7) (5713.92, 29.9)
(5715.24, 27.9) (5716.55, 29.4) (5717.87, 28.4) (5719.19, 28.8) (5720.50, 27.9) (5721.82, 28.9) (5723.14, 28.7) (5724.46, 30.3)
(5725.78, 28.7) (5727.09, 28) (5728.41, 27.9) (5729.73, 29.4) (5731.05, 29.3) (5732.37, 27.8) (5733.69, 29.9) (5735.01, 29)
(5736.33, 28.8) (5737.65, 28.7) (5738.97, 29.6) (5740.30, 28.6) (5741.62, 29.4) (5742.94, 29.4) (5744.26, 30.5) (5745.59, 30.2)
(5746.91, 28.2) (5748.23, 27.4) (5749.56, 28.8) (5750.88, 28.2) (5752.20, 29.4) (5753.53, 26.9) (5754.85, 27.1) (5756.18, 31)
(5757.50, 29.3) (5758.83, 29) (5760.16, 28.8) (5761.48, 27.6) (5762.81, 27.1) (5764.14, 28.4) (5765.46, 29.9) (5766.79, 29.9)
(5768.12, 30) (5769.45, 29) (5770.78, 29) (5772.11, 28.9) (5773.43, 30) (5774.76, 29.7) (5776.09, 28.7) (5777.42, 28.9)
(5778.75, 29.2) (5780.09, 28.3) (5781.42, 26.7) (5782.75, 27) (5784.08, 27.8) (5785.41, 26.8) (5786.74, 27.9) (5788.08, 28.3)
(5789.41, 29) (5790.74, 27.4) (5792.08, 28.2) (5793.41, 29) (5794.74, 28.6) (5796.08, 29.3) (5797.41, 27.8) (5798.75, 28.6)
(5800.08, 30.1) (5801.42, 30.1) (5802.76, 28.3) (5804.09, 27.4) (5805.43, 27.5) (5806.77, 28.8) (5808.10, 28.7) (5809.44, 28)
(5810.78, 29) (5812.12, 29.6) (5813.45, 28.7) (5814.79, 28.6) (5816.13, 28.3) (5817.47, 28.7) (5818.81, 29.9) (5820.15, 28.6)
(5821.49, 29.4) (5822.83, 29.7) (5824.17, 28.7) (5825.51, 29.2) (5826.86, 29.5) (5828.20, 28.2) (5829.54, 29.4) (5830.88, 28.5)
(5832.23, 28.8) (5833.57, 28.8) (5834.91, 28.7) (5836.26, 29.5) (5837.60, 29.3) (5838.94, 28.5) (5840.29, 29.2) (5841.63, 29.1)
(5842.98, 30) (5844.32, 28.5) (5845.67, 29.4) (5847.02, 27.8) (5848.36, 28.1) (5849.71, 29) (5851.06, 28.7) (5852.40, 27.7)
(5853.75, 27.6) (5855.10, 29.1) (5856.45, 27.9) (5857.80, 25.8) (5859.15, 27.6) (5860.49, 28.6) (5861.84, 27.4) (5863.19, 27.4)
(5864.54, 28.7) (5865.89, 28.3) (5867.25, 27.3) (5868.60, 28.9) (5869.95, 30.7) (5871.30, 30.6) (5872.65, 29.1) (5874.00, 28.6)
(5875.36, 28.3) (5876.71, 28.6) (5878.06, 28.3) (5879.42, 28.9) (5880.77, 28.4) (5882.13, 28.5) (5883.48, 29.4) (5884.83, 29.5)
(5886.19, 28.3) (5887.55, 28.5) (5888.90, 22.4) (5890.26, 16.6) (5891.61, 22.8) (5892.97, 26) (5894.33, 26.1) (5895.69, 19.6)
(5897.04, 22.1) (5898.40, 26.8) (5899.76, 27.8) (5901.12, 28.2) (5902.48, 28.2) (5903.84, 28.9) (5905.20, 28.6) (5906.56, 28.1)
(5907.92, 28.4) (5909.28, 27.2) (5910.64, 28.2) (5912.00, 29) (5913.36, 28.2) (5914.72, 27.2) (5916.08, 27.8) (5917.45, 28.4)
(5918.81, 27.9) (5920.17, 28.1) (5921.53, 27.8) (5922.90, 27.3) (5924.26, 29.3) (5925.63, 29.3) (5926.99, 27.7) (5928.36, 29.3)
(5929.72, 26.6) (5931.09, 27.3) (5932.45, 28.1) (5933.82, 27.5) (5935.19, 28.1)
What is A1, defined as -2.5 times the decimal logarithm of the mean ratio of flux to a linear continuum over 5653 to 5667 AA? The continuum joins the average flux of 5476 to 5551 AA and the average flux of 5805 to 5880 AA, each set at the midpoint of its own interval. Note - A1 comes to 0.040 mag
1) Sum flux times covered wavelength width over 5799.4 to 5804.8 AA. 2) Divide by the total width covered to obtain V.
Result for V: 29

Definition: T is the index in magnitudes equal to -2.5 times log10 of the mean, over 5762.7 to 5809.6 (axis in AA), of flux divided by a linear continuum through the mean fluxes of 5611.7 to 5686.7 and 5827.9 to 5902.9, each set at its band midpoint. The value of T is -0.03 mag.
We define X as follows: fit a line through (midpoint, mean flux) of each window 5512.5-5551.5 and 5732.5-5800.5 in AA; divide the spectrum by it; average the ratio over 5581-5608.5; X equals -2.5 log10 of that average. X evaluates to 0.04 mag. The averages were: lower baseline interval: 28.6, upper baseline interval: 28.7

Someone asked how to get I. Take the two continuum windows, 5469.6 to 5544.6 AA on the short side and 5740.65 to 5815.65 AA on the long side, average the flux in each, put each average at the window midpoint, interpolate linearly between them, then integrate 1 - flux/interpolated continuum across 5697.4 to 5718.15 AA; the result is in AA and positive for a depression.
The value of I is 0.7 AA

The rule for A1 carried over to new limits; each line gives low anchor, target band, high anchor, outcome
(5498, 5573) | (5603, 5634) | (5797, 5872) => 0.001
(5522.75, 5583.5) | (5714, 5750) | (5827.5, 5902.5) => -0.031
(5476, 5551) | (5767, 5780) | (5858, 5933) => -0.055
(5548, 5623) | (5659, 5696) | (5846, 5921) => -0.009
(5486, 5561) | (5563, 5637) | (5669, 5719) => 0.010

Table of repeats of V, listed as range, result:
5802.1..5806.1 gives 27.7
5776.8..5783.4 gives 28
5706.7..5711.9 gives 26.3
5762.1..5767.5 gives 28.8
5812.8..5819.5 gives 28.8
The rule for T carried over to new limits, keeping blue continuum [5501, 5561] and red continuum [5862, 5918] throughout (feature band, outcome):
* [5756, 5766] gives -0.037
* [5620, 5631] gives -0.011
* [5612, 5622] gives 0.022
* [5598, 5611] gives 0.000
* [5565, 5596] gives 0.027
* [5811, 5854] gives -0.050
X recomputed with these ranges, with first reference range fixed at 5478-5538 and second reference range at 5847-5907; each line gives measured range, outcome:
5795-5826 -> -0.05 mag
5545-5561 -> -0.04 mag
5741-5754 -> -0.04 mag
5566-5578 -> 0.00 mag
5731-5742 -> -0.05 mag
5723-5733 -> -0.04 mag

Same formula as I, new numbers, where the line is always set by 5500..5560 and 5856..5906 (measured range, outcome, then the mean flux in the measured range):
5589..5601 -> 0.3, 27.7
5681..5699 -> -0.3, 28.4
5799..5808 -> -0.4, 28.7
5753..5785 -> -1.2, 28.7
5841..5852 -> -0.6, 28.8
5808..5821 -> -0.6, 28.8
